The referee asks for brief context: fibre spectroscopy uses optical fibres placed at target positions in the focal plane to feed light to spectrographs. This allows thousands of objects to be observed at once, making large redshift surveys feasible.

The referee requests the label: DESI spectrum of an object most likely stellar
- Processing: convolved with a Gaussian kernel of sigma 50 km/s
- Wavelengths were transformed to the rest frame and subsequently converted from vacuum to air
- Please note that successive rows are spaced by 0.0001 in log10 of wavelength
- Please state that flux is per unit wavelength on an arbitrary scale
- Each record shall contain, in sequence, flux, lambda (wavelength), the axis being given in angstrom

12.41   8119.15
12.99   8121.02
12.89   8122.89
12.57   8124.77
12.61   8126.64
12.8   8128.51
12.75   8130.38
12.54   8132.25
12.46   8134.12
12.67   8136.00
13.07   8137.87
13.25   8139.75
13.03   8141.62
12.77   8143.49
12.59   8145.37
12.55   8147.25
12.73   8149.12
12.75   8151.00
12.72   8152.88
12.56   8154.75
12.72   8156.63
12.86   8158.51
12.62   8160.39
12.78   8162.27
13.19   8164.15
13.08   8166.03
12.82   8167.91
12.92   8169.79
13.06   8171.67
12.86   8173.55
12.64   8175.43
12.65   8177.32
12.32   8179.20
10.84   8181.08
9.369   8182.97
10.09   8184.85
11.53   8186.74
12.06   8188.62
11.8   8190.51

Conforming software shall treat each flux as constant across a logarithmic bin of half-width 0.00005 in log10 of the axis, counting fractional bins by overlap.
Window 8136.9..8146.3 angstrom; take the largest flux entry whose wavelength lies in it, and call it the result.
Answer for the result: 13.25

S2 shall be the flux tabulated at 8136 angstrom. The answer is 12.67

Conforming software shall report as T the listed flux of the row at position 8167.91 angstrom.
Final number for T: 12.82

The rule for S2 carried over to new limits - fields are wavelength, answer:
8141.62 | 13.03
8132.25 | 12.54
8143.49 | 12.77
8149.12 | 12.73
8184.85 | 10.09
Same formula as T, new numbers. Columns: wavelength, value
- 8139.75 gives 13.25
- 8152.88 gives 12.72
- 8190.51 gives 11.8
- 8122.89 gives 12.89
